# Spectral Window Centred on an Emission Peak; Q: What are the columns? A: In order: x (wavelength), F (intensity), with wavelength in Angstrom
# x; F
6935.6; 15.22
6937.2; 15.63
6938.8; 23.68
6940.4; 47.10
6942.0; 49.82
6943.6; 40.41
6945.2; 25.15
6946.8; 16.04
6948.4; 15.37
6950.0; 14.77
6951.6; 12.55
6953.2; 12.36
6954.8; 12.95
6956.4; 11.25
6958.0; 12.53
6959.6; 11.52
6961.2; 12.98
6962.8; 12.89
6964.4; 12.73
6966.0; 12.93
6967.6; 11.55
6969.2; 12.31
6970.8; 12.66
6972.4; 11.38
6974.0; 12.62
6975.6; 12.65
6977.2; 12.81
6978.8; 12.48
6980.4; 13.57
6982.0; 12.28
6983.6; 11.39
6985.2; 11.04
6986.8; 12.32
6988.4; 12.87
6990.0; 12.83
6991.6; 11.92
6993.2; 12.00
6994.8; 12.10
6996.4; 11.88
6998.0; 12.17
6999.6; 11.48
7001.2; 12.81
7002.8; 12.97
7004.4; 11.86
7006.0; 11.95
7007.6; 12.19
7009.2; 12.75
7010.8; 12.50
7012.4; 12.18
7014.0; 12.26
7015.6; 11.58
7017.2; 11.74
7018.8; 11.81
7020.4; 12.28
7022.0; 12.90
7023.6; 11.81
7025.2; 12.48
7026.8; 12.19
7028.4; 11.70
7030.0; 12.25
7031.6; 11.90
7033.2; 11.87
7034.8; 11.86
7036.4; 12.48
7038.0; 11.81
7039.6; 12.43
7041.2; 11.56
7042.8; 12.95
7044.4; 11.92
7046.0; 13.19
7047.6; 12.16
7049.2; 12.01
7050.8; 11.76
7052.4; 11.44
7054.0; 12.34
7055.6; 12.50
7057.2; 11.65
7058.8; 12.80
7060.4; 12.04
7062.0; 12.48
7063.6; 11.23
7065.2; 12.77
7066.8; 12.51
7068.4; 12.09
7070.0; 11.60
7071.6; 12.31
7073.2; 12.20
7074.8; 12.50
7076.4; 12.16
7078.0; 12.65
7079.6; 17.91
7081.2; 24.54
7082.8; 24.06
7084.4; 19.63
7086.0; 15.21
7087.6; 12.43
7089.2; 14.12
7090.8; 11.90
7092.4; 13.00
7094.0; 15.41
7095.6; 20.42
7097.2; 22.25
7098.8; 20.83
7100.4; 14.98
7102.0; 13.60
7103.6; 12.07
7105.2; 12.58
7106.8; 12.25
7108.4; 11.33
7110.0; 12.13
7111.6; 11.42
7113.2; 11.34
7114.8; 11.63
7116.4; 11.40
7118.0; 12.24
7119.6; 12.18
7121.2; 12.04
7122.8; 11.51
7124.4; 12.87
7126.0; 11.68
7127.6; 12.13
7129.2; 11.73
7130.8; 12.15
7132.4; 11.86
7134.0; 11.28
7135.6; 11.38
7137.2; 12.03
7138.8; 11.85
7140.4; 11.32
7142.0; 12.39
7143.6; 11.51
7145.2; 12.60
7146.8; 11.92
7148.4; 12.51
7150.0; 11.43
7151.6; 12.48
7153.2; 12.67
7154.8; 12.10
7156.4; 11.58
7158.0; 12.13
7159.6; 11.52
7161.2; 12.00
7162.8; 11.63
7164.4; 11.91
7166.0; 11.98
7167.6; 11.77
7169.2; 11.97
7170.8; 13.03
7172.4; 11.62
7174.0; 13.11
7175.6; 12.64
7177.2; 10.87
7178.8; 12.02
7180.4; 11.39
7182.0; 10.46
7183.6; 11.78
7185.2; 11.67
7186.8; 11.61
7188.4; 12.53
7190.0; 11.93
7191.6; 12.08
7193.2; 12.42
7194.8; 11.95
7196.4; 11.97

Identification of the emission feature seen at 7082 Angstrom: [S II] 6716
